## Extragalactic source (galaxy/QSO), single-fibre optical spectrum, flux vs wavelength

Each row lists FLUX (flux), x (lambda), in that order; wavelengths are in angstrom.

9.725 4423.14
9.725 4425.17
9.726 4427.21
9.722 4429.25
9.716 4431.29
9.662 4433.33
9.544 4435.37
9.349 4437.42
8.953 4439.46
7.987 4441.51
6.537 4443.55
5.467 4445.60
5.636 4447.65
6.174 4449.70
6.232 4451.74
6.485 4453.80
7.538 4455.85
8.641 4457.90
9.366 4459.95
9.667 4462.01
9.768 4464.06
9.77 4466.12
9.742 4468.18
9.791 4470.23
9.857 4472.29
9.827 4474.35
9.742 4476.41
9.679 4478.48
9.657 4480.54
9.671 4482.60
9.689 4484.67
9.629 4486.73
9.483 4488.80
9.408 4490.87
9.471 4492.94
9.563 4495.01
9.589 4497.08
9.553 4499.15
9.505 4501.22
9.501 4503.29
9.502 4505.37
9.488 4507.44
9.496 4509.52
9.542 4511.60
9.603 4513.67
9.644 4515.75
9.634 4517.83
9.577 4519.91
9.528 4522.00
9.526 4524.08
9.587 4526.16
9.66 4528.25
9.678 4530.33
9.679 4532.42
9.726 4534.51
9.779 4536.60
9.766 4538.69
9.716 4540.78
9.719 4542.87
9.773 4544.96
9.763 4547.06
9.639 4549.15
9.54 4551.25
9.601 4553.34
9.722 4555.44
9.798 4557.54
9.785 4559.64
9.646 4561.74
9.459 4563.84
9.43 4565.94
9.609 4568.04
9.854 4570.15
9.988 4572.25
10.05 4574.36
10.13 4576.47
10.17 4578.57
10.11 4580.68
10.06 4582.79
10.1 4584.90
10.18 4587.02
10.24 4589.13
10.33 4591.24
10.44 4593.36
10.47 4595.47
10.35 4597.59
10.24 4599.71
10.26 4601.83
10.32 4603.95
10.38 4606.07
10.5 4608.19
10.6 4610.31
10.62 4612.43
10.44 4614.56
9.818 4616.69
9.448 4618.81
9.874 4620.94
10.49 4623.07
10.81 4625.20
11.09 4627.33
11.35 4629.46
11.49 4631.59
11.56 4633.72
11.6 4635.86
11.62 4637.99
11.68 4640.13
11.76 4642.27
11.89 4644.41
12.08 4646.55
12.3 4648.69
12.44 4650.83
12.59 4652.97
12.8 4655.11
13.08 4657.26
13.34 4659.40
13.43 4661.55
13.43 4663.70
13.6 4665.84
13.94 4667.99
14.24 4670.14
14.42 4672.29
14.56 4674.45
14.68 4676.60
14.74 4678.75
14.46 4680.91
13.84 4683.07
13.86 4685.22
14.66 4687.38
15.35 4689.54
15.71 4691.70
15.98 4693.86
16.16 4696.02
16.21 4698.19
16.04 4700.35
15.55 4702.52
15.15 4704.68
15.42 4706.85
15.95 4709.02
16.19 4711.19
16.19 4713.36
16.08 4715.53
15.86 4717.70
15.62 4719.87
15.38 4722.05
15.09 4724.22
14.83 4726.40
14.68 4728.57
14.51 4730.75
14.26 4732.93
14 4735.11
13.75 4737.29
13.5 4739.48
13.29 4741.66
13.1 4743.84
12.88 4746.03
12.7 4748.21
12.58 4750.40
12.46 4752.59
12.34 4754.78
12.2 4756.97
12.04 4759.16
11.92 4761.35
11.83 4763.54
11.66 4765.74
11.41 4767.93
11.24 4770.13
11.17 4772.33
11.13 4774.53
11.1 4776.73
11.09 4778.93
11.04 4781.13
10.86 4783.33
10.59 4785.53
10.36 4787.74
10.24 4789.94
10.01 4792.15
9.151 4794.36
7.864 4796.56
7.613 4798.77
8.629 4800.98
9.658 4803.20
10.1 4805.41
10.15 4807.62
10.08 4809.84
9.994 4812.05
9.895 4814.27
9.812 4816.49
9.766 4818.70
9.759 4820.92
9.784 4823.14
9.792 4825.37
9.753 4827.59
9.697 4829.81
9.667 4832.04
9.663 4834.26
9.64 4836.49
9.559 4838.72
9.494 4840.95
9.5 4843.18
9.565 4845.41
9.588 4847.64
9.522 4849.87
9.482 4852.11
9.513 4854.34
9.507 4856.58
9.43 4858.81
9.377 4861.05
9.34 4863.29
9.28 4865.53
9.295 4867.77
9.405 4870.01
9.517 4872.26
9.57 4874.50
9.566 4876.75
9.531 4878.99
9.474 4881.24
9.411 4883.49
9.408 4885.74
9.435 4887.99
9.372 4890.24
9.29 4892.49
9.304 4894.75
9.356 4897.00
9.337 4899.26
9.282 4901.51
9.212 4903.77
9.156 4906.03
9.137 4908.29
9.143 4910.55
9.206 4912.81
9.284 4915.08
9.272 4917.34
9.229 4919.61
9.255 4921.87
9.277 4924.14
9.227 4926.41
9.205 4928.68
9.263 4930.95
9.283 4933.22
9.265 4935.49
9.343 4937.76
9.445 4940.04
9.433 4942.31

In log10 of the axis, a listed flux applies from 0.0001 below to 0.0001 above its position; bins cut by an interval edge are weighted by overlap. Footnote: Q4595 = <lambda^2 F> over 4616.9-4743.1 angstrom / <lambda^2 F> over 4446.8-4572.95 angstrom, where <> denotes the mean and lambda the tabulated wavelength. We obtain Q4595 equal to 1.58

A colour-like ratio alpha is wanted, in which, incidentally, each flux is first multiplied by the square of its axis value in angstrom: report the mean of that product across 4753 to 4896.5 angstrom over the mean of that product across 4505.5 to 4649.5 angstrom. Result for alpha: 1.08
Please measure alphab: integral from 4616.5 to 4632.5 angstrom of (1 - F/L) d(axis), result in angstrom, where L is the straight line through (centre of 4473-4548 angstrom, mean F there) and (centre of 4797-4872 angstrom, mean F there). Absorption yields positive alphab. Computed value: -1.64 angstrom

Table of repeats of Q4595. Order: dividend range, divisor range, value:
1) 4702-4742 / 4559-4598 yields 1.60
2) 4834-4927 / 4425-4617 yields 1.15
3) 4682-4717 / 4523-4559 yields 1.72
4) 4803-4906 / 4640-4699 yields 0.75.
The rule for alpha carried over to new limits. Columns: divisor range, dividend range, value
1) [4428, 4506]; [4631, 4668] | 1.51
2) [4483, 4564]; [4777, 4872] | 1.15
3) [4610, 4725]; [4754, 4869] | 0.79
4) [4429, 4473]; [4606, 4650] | 1.42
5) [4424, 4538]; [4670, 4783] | 1.69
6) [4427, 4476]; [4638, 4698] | 1.77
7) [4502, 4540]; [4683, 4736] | 1.73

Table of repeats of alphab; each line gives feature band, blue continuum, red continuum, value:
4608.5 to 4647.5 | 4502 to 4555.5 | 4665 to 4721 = 6.0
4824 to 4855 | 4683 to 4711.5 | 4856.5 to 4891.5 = 2.9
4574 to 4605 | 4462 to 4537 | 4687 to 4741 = 4.5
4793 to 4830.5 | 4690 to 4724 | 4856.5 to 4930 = 8.1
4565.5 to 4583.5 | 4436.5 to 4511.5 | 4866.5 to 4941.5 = -1.9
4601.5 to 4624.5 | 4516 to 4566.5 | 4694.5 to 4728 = 3.7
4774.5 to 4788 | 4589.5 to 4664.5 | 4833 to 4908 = -1.1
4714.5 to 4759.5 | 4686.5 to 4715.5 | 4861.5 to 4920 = 2.1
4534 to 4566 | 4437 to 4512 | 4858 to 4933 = -2.6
